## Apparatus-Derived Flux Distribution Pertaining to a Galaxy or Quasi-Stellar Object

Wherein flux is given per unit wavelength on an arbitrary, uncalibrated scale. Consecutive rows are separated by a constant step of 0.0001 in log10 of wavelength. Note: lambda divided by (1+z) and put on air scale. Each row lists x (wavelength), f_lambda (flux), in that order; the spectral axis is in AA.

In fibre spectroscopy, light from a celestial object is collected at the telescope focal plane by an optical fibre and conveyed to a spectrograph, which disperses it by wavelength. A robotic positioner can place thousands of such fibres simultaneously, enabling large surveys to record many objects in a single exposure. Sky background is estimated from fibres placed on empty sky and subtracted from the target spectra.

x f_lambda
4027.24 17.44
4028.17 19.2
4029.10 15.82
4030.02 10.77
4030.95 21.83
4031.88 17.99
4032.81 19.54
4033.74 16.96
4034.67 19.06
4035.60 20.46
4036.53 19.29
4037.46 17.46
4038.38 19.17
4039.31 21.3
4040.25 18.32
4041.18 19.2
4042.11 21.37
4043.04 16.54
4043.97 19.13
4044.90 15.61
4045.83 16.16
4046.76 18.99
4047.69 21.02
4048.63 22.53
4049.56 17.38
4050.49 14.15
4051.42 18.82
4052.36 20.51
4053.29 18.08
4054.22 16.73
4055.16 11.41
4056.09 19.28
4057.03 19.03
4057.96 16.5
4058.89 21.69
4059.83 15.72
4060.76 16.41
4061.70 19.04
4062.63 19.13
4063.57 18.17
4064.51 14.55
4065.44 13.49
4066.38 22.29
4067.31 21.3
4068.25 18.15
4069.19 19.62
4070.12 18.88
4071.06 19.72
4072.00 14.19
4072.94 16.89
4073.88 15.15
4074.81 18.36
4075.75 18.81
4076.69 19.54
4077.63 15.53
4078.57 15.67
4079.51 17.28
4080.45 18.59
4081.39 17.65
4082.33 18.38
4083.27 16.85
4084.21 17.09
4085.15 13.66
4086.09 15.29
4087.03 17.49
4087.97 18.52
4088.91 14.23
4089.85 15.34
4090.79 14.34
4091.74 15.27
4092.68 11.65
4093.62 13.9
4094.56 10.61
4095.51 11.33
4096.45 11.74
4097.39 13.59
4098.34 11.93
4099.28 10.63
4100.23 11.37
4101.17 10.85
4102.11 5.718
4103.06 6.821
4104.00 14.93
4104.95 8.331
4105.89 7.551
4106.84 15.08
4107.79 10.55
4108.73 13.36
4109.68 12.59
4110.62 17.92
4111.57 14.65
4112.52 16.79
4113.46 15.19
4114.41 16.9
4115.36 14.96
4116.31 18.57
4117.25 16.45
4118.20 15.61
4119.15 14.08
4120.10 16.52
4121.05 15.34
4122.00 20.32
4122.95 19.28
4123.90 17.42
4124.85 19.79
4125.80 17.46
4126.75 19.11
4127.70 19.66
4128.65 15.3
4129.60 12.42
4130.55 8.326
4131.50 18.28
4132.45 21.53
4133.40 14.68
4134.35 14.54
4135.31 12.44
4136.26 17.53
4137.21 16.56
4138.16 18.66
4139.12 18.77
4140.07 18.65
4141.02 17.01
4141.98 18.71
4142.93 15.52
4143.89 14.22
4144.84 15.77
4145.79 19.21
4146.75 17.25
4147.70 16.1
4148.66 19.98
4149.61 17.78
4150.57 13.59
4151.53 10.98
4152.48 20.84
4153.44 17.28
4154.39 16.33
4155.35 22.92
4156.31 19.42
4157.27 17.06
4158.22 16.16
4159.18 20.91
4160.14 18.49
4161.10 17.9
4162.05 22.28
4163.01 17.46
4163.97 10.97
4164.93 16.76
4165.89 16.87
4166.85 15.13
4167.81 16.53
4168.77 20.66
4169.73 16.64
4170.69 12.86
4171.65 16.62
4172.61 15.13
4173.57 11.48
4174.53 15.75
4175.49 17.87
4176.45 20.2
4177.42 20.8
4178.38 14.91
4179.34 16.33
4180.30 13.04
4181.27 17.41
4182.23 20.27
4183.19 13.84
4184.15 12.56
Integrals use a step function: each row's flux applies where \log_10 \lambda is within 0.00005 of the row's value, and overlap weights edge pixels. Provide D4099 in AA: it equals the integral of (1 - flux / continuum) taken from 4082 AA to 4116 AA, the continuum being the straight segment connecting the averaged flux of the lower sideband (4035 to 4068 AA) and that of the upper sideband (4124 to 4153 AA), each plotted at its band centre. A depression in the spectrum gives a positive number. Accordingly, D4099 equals 7.7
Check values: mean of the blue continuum 18.3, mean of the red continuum 16.7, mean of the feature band 13.5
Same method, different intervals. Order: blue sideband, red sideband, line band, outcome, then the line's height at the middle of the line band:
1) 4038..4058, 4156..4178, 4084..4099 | 3.2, 17.8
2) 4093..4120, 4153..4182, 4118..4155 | -4.5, 15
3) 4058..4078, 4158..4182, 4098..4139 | 5.9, 17.4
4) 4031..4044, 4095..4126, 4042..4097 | -0.4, 16.9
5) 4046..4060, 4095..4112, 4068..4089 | -3.4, 14.8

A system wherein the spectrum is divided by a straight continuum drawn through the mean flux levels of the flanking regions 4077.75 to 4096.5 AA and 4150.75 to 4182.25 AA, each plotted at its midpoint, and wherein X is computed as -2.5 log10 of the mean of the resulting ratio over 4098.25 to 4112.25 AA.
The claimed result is 0.33 mag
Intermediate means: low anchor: 15.3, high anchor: 17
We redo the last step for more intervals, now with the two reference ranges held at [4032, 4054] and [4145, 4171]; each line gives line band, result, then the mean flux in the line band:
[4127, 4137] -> 0.14 mag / 15.6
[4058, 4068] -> 0.02 mag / 18.1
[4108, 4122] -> 0.14 mag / 15.7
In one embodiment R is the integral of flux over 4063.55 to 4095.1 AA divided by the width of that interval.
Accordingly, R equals 16.6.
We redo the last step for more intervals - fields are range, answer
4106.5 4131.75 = 16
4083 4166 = 15.6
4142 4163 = 17.6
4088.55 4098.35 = 13.1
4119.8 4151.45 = 16.8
